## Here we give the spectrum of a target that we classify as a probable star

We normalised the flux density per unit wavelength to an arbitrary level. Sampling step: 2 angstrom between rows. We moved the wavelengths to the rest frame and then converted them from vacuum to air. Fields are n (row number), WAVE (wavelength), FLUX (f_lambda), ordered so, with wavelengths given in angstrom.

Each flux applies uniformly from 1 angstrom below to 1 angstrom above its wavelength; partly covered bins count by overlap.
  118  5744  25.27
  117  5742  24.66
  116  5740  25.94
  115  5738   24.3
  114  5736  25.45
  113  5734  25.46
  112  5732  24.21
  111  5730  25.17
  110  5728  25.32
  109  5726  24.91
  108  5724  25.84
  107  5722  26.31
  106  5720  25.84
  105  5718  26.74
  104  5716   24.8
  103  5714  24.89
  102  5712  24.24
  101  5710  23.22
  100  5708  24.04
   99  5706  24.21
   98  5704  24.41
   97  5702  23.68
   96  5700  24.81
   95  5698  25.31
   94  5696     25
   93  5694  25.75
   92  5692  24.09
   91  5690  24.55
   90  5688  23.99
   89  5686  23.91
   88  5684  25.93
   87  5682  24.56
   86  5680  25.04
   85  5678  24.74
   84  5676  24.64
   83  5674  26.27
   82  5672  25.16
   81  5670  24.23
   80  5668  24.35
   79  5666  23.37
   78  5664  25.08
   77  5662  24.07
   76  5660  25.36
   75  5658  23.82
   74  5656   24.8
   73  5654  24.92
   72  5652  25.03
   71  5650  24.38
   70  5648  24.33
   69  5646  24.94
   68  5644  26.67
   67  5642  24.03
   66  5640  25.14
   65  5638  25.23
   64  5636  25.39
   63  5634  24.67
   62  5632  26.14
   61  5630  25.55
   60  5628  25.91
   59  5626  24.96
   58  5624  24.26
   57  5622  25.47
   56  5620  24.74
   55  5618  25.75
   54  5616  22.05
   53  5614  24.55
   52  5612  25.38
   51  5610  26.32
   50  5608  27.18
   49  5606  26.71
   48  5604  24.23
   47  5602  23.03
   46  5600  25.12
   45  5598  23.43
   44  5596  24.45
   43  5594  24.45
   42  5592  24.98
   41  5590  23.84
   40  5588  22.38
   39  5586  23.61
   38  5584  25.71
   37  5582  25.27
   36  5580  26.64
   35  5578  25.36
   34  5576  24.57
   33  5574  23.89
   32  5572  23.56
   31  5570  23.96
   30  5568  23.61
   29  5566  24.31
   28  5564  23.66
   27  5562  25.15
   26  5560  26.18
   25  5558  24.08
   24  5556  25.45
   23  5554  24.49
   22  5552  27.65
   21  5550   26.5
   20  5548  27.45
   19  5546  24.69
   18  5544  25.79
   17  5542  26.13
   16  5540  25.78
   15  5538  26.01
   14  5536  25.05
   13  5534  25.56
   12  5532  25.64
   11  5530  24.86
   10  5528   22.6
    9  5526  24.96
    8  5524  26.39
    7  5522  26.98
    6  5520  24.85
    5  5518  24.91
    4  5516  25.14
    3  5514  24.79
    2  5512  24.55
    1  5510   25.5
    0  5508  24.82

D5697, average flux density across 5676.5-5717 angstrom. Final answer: 24.6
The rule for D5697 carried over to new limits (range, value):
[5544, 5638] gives 24.9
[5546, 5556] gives 26.2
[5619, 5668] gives 24.9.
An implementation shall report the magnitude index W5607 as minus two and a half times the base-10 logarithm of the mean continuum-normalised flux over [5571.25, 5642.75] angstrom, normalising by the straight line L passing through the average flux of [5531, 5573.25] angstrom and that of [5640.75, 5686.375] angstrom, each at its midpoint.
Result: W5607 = 0.01 mag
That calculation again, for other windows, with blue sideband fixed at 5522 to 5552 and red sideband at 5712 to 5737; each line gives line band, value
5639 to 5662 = 0.03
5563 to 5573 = 0.08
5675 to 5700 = 0.03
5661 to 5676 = 0.03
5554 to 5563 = 0.02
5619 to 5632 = 0.01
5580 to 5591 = 0.05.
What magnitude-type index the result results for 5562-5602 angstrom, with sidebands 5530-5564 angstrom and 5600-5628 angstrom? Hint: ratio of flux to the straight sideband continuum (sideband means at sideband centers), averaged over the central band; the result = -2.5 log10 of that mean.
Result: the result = 0.04 mag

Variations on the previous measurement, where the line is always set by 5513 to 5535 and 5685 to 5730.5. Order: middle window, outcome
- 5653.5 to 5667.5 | 0.02 mag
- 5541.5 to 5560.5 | -0.03 mag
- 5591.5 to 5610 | 0.00 mag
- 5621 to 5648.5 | -0.01 mag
